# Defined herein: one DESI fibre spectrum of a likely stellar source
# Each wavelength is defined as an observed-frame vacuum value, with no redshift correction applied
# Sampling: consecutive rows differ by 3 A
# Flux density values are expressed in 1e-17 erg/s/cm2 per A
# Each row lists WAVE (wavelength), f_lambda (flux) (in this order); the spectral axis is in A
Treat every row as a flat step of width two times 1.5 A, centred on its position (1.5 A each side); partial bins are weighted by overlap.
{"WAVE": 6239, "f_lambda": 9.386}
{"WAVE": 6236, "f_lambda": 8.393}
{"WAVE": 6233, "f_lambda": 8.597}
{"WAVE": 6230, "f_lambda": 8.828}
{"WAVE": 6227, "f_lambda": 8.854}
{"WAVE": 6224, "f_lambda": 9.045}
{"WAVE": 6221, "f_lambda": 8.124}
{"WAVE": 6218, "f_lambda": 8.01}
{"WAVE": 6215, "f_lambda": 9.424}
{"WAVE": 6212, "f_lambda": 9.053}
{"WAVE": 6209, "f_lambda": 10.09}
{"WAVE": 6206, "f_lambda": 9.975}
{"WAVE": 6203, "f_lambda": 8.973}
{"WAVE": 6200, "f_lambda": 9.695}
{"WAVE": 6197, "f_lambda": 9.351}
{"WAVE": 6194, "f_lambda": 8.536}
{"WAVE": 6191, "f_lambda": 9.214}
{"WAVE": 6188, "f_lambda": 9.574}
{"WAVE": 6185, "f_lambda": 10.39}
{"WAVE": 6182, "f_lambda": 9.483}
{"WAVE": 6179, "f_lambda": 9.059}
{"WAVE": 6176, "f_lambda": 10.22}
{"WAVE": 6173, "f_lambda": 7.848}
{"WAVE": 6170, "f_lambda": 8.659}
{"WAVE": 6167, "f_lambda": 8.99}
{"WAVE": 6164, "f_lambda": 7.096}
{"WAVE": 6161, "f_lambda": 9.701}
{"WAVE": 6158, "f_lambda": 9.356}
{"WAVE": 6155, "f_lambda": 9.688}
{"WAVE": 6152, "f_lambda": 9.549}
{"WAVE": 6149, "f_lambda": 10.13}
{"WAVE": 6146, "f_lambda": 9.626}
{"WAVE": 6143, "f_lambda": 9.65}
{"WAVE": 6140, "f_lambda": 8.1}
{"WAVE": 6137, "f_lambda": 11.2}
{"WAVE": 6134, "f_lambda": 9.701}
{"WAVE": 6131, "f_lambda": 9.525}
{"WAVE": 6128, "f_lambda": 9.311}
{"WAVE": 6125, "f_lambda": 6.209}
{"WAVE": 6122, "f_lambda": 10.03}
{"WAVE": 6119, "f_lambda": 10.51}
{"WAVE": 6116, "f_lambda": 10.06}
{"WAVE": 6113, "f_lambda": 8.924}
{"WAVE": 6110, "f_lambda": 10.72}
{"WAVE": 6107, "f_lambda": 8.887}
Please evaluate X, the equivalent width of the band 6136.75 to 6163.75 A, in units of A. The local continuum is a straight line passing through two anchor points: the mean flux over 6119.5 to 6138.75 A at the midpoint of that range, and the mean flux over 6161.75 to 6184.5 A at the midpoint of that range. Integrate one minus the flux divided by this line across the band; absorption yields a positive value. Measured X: -1.0 A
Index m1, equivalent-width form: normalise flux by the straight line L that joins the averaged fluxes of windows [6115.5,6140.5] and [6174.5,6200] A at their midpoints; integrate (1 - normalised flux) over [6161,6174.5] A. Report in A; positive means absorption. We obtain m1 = 1.6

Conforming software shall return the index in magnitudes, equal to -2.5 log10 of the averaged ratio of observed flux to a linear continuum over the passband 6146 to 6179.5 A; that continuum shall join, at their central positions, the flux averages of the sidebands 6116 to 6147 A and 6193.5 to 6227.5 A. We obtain 0.02 mag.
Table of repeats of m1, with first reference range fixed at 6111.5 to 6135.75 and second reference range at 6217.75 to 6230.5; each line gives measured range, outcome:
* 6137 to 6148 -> -0.3 A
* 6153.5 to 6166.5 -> 0.1 A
